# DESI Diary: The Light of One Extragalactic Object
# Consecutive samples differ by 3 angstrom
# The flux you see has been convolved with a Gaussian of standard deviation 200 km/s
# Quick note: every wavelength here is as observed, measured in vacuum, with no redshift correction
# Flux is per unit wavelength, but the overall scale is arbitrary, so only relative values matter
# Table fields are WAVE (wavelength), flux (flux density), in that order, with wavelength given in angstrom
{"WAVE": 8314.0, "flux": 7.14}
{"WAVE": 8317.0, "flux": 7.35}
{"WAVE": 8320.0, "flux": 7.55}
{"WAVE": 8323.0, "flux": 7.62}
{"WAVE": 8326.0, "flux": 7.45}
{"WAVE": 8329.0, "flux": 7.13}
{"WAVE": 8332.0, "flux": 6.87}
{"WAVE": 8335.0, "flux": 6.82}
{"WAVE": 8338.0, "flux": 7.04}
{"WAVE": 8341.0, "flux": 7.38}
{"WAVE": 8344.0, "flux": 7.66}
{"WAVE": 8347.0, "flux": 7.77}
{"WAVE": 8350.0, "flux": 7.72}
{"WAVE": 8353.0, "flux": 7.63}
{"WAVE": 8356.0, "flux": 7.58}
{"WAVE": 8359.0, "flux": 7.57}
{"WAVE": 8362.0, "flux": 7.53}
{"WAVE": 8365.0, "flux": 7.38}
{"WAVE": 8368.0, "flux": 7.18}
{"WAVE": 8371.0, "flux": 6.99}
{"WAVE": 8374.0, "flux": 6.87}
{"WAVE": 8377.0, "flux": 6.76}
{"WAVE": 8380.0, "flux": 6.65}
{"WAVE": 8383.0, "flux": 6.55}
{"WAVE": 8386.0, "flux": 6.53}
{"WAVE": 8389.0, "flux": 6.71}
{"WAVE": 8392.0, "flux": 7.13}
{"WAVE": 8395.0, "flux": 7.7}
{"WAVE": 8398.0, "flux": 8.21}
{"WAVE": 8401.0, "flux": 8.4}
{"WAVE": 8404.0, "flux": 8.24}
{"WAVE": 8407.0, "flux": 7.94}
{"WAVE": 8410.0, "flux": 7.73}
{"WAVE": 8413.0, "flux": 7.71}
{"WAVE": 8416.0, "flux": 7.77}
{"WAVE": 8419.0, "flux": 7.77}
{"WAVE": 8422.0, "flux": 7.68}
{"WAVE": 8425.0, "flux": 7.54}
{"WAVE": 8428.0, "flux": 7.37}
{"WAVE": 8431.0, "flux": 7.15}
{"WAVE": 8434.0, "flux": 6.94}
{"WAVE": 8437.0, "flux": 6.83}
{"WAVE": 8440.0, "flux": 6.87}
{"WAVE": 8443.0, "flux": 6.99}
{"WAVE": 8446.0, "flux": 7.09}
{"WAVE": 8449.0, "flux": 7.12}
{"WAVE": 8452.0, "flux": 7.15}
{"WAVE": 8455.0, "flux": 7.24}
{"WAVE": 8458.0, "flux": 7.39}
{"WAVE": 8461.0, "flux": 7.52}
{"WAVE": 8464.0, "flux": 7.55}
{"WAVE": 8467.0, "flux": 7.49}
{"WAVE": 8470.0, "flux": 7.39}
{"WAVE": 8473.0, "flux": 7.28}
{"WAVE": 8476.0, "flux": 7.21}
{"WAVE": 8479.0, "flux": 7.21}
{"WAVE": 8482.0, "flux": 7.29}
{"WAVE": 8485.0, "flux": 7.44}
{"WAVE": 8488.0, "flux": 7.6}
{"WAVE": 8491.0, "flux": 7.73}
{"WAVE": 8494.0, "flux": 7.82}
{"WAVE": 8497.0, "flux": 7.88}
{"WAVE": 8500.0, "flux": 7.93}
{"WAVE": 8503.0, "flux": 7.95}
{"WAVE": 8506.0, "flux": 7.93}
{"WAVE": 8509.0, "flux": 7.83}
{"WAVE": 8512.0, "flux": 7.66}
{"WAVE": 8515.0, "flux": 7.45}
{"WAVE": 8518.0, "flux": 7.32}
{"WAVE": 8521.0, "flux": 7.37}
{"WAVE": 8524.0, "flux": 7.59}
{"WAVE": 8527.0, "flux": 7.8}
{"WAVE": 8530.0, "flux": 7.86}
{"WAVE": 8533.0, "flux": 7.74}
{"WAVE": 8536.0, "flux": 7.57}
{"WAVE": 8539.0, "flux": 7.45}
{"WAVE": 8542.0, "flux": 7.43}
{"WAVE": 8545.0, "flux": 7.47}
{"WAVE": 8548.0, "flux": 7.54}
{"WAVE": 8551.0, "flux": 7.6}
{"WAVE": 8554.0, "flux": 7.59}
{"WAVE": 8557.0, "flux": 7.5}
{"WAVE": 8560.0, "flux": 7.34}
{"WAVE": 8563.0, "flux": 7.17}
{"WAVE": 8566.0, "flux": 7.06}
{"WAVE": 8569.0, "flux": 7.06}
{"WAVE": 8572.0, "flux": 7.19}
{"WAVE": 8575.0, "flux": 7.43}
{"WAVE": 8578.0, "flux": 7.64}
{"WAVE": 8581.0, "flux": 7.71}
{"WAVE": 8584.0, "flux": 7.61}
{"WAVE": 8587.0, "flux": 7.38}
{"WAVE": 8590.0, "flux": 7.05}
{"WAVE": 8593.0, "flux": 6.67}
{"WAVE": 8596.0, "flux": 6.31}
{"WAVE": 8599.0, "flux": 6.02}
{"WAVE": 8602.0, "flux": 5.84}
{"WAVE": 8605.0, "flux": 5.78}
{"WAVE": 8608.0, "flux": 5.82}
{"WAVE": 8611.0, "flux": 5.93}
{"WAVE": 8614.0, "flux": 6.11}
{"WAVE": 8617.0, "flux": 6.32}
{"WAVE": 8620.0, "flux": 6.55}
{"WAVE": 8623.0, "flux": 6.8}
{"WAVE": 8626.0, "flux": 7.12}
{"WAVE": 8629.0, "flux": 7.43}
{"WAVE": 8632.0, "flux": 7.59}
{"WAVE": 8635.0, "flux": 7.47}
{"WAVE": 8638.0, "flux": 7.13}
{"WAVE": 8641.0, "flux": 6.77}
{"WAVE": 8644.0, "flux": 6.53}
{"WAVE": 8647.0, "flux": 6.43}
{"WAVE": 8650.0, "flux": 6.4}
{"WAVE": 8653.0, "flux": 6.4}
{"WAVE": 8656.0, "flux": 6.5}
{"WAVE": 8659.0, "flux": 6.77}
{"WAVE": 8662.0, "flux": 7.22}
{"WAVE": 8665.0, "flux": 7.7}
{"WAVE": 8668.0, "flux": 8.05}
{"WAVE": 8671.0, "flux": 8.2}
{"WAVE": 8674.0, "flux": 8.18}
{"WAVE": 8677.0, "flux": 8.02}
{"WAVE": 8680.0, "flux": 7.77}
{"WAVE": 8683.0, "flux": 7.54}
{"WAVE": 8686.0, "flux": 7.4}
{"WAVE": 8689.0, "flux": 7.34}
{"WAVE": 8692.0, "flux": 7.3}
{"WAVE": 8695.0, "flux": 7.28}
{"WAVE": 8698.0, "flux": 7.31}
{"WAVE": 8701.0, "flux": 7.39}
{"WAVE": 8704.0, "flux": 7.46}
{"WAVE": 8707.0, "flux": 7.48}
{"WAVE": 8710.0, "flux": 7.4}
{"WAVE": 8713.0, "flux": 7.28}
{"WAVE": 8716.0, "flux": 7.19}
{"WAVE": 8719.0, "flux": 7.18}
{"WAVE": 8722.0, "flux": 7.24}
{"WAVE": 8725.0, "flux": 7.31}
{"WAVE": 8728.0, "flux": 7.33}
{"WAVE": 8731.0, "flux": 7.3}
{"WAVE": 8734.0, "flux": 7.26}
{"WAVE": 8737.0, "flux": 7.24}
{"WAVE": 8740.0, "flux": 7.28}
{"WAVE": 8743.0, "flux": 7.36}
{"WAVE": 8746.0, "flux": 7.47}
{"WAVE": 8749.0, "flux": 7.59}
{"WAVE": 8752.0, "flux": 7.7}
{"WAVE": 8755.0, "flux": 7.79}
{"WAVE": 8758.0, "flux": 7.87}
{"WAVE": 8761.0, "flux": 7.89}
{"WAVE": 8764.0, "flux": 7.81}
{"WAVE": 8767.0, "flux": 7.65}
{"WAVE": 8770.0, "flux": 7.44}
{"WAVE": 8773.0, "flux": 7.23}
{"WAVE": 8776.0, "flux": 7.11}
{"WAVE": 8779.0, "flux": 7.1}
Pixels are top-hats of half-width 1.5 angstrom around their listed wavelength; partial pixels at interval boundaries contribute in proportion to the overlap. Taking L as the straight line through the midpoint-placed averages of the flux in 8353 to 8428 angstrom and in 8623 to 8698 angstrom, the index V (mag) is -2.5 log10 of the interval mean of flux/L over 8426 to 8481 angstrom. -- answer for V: 0.03 mag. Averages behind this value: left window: 7.42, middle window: 7.21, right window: 7.26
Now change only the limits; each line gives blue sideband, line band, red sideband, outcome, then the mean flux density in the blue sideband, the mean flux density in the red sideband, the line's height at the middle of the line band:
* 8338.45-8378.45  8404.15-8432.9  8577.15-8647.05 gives -0.06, 7.38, 6.75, 7.23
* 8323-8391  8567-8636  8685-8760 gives 0.08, 7.18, 7.39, 7.32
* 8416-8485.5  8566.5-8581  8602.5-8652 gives -0.08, 7.29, 6.62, 6.82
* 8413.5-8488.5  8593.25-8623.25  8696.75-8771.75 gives 0.20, 7.32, 7.45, 7.39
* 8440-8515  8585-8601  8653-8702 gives 0.12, 7.47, 7.47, 7.47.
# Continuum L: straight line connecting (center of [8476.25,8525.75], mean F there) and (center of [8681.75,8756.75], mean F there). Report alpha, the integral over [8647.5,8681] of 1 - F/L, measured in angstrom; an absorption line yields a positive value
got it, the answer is 0.4 angstrom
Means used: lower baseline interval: 7.62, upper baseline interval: 7.38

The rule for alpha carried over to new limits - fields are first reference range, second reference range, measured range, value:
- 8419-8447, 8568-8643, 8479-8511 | -3.0 angstrom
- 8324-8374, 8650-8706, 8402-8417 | -1.1 angstrom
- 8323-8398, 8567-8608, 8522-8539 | -1.8 angstrom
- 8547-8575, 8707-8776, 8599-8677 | 5.7 angstrom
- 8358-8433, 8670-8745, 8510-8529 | -0.3 angstrom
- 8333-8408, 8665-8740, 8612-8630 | 1.9 angstrom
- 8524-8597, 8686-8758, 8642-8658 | 2.0 angstrom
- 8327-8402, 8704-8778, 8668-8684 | -1.2 angstrom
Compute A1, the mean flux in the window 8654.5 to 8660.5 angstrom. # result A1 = 6.64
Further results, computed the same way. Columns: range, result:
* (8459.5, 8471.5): 7.49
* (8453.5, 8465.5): 7.42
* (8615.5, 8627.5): 6.7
